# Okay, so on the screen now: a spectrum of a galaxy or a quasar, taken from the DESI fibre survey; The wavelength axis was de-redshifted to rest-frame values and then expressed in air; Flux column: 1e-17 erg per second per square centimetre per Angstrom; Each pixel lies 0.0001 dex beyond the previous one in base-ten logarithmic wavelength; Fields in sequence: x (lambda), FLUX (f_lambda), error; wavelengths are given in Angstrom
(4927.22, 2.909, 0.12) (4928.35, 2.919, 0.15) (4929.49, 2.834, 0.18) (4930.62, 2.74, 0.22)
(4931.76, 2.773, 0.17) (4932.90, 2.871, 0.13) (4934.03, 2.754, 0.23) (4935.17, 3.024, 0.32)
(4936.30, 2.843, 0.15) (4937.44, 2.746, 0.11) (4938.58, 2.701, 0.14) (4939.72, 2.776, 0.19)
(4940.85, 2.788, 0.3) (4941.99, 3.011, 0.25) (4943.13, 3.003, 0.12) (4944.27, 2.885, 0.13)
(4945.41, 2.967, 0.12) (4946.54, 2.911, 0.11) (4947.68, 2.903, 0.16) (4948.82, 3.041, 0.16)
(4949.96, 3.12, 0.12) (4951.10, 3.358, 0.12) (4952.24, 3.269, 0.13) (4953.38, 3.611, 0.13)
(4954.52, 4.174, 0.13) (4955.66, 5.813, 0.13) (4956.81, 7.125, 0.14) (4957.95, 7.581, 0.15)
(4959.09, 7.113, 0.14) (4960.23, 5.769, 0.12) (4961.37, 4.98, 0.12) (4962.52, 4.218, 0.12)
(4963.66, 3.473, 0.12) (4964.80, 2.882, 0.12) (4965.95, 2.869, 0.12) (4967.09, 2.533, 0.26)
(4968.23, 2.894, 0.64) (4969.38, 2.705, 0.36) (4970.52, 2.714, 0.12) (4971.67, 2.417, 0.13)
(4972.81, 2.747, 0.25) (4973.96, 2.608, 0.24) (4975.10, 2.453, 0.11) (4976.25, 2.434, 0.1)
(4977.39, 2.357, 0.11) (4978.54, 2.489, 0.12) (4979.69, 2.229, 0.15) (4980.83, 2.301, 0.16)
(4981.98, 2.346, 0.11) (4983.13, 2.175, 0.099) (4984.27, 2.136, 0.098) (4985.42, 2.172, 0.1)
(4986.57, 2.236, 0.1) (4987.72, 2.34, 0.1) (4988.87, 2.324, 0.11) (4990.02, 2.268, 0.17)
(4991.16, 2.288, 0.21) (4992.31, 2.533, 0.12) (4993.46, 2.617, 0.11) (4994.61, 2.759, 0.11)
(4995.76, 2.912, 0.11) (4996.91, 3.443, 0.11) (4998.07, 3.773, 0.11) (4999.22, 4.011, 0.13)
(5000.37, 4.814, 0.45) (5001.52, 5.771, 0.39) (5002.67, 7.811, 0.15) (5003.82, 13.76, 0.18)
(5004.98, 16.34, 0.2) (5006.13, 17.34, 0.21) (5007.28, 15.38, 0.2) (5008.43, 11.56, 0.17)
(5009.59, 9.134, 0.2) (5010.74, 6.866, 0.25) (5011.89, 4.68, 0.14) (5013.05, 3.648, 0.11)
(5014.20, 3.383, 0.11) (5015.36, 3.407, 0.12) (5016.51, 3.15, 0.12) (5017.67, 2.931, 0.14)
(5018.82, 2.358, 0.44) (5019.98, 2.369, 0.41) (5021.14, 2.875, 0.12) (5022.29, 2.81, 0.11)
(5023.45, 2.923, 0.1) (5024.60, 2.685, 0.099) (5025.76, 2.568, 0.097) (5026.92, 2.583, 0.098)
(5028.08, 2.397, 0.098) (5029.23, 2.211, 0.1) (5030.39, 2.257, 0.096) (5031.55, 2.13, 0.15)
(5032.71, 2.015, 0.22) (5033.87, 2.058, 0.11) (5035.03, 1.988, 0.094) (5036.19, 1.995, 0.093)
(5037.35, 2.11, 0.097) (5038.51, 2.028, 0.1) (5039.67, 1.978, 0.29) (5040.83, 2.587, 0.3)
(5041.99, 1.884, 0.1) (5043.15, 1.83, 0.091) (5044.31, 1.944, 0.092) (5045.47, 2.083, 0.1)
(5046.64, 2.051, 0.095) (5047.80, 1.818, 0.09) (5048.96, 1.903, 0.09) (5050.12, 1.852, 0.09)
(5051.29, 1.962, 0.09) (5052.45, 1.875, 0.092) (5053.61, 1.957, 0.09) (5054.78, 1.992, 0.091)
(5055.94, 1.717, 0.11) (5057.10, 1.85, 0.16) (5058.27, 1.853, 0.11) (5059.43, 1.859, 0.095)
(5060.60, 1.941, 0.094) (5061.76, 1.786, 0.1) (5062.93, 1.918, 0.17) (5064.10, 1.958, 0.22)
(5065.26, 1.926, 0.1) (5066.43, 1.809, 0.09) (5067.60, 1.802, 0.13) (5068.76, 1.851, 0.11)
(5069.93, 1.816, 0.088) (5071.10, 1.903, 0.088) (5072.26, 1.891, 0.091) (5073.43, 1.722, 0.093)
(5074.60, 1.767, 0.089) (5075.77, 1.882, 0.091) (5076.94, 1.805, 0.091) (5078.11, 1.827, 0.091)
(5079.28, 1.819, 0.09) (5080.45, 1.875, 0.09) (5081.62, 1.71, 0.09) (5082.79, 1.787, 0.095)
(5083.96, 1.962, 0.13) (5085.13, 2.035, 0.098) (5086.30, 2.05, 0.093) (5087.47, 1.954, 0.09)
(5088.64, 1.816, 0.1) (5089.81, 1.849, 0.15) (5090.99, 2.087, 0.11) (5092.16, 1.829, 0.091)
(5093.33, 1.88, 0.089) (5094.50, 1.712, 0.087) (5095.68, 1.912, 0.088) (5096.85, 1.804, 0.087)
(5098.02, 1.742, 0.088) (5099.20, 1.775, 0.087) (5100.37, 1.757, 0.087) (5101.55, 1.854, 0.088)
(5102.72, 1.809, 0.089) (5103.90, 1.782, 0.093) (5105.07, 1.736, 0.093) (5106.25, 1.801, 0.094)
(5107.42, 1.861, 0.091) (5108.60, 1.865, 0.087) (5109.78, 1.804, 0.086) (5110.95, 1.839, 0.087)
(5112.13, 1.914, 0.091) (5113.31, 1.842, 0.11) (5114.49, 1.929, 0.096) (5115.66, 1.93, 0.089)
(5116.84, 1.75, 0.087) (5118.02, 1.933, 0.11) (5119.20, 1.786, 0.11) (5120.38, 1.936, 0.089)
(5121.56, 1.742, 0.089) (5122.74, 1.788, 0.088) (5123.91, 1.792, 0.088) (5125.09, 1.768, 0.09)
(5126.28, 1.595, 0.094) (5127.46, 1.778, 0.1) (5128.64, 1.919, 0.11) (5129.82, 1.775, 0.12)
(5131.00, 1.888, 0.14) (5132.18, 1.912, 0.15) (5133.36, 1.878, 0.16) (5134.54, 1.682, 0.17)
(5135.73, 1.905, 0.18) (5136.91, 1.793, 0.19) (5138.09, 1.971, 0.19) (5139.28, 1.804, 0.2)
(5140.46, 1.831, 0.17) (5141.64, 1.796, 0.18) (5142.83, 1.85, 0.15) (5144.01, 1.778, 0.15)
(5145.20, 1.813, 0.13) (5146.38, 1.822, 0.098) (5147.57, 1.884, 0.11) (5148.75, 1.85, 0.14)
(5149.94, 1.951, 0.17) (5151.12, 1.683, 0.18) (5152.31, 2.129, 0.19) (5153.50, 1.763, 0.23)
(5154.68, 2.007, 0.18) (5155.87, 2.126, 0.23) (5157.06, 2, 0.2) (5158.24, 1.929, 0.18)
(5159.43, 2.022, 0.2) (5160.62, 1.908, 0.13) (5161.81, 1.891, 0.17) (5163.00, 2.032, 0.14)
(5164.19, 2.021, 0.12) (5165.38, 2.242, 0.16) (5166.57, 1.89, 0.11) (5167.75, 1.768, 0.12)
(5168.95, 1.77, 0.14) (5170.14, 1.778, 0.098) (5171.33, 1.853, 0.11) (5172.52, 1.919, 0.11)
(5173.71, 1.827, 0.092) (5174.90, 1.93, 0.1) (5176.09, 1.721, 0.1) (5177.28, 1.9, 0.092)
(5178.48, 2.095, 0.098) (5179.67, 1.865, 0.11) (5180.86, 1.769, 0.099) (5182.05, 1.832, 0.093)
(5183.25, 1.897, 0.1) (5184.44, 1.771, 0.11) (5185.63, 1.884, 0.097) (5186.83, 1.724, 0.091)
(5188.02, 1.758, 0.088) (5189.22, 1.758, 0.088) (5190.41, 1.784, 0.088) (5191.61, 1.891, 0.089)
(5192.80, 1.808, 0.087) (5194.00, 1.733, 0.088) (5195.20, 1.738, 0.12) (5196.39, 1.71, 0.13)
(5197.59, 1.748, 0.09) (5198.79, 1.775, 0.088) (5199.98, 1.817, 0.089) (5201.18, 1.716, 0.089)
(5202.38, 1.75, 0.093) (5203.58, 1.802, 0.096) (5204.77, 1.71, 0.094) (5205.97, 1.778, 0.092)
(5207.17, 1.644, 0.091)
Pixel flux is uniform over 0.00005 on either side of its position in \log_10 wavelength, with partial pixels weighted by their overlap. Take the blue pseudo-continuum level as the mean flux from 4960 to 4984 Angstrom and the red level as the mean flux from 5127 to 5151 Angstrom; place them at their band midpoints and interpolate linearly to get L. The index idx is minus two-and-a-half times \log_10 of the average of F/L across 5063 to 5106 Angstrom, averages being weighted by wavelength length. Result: 0.18 mag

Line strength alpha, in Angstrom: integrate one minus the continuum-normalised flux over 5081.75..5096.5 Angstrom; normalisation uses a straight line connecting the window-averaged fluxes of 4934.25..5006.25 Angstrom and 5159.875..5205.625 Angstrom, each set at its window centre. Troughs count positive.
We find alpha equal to 4.5 Angstrom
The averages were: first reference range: 3.85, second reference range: 1.84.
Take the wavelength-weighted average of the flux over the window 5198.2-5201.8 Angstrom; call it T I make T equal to 1.77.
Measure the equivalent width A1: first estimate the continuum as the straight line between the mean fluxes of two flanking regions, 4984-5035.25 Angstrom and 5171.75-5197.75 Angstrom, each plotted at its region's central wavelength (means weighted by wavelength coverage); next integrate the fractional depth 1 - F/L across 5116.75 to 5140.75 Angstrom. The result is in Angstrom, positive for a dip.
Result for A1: 7.8 Angstrom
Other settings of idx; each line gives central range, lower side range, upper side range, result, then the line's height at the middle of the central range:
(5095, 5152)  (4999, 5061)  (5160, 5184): 0.37 mag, 2.6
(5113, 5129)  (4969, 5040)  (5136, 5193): 0.32 mag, 2.44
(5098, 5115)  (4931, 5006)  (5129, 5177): 0.28 mag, 2.36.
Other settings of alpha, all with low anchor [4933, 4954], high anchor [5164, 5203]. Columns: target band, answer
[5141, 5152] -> 1.0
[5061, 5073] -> 2.6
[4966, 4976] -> 0.7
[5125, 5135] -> 1.4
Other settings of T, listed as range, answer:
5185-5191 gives 1.78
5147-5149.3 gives 1.87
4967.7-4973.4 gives 2.69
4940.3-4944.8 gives 2.92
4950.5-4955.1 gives 3.61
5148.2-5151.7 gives 1.83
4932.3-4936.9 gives 2.87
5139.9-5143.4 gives 1.82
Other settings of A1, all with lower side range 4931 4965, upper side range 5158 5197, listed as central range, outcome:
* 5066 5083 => 5.6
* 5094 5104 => 2.8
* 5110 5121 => 2.3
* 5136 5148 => 1.8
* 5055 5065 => 3.4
